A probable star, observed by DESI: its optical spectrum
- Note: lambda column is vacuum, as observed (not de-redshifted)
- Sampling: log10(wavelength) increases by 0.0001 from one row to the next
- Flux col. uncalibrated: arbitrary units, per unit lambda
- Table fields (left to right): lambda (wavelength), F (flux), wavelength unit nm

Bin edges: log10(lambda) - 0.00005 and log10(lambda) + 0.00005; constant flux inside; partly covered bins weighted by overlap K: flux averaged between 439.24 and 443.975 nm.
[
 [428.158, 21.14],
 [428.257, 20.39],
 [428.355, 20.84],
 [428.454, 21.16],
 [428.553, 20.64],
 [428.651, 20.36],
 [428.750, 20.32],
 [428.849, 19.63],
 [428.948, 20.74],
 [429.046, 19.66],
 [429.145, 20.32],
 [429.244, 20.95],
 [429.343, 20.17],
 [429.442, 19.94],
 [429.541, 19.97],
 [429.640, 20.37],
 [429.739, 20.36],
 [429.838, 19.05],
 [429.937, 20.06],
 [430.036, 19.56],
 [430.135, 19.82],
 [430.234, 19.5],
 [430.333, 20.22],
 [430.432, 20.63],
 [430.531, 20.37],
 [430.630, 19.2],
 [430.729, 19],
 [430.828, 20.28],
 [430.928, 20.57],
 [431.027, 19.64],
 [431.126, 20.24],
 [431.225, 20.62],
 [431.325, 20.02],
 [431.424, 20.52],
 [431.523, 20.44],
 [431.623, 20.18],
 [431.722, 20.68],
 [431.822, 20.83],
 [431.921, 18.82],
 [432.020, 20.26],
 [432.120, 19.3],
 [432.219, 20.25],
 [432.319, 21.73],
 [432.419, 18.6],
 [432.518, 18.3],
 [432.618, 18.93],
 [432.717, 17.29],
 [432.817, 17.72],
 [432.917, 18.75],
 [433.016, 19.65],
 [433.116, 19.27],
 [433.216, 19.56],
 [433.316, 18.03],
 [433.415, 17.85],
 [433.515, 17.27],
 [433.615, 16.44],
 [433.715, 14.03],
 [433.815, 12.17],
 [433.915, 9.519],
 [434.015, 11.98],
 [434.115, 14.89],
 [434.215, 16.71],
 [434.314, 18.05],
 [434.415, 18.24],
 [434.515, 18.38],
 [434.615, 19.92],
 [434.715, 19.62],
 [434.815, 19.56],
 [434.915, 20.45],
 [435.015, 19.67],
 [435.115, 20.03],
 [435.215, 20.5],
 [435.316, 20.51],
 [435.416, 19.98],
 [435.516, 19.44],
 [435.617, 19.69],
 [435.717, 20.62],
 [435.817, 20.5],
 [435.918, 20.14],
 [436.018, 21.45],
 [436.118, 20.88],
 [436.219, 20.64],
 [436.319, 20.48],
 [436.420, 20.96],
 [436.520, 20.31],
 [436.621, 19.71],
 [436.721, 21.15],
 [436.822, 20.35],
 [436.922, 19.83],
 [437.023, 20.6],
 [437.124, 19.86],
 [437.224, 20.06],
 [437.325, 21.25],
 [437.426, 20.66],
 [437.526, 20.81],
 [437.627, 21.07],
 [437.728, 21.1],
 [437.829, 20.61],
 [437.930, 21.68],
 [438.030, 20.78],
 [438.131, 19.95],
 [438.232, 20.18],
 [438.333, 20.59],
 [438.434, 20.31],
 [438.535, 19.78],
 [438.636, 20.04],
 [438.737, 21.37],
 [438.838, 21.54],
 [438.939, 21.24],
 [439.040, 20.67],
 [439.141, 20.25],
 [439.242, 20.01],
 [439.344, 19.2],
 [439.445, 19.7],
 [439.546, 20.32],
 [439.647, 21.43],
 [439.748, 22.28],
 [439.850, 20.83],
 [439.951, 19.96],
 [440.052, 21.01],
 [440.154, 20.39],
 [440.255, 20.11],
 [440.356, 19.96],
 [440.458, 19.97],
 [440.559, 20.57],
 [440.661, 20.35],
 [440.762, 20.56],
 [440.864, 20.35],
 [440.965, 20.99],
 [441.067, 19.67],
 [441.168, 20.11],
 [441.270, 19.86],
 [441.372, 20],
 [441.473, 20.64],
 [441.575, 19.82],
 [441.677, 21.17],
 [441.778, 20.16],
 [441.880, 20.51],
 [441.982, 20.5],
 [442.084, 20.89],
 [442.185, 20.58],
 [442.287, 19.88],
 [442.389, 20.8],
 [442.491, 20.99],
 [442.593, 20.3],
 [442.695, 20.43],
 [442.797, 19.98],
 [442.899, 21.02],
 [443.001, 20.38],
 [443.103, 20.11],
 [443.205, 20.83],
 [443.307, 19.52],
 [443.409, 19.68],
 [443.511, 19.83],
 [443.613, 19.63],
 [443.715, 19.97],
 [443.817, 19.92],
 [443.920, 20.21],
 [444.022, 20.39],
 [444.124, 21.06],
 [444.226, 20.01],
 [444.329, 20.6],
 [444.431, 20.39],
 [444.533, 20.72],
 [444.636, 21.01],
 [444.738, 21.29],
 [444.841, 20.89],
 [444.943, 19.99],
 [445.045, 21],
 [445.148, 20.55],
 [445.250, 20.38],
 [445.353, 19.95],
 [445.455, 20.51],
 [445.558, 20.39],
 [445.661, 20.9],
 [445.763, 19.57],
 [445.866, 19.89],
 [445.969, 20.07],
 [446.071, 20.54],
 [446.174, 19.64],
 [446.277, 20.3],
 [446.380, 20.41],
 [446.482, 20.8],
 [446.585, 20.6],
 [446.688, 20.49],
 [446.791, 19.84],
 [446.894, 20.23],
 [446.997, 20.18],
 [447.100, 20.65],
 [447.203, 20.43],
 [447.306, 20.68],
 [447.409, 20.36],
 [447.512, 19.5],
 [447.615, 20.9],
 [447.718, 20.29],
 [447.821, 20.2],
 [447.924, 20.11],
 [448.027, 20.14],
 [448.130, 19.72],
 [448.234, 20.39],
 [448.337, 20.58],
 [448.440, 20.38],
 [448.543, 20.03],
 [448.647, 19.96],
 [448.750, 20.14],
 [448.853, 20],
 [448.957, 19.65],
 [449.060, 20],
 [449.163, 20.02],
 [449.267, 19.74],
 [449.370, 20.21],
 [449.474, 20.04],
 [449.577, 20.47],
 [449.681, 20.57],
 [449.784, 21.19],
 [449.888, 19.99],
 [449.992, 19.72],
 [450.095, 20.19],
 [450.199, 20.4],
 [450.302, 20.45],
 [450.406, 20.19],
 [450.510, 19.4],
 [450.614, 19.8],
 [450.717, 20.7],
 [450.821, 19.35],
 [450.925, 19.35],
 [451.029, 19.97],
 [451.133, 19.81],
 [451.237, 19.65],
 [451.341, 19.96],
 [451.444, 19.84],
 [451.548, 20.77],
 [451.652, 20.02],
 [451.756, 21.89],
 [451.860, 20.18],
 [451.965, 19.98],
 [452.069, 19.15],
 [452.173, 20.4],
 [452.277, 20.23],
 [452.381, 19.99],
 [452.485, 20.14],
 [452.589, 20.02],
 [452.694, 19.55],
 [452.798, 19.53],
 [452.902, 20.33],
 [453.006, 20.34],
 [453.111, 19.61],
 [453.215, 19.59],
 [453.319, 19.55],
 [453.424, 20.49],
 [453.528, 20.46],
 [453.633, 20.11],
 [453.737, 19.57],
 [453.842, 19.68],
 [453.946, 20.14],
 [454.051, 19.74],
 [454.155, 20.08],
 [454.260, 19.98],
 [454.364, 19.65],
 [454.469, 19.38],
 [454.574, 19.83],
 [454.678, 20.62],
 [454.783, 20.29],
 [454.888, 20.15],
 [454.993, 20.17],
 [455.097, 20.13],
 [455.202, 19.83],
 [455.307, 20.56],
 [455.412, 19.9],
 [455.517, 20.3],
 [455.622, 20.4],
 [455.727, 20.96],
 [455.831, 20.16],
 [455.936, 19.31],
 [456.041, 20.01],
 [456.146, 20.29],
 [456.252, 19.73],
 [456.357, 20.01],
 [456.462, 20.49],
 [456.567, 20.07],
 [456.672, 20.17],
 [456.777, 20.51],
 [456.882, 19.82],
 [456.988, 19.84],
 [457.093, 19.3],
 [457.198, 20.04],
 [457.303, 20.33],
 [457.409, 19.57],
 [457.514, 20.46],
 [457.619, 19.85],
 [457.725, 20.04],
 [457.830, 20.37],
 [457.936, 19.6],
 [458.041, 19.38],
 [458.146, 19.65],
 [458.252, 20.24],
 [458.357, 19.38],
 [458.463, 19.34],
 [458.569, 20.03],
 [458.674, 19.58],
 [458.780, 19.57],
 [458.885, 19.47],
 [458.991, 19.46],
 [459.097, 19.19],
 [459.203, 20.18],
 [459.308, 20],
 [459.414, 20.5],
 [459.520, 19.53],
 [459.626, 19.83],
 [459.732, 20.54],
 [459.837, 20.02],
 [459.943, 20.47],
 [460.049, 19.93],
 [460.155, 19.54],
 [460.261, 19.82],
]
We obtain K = 20.3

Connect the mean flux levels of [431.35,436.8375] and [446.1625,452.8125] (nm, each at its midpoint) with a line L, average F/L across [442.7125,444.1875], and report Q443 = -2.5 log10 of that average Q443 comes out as -0.03 mag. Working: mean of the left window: 18.9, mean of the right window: 20.2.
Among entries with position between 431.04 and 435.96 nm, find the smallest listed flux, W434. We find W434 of 9.519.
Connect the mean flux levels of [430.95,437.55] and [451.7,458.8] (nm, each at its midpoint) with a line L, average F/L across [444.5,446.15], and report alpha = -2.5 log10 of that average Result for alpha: -0.05 mag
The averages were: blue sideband 19.2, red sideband 20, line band 20.5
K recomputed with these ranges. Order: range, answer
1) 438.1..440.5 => 20.5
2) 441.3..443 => 20.5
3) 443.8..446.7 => 20.4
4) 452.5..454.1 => 19.9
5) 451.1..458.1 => 20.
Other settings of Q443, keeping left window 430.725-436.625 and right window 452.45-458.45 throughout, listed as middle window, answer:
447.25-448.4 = -0.034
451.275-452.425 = -0.021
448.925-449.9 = -0.027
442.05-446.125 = -0.049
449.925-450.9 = -0.013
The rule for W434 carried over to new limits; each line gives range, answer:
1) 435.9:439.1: 19.71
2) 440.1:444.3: 19.52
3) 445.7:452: 19.35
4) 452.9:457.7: 19.3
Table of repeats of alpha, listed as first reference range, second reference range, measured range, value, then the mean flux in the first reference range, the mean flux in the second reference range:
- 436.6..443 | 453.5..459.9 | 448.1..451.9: 0.00 mag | 20.5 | 20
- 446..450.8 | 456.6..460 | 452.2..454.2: 0.00 mag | 20.2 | 19.9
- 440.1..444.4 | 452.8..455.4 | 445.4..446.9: 0.00 mag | 20.3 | 20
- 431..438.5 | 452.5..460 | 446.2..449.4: -0.03 mag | 19.4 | 20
